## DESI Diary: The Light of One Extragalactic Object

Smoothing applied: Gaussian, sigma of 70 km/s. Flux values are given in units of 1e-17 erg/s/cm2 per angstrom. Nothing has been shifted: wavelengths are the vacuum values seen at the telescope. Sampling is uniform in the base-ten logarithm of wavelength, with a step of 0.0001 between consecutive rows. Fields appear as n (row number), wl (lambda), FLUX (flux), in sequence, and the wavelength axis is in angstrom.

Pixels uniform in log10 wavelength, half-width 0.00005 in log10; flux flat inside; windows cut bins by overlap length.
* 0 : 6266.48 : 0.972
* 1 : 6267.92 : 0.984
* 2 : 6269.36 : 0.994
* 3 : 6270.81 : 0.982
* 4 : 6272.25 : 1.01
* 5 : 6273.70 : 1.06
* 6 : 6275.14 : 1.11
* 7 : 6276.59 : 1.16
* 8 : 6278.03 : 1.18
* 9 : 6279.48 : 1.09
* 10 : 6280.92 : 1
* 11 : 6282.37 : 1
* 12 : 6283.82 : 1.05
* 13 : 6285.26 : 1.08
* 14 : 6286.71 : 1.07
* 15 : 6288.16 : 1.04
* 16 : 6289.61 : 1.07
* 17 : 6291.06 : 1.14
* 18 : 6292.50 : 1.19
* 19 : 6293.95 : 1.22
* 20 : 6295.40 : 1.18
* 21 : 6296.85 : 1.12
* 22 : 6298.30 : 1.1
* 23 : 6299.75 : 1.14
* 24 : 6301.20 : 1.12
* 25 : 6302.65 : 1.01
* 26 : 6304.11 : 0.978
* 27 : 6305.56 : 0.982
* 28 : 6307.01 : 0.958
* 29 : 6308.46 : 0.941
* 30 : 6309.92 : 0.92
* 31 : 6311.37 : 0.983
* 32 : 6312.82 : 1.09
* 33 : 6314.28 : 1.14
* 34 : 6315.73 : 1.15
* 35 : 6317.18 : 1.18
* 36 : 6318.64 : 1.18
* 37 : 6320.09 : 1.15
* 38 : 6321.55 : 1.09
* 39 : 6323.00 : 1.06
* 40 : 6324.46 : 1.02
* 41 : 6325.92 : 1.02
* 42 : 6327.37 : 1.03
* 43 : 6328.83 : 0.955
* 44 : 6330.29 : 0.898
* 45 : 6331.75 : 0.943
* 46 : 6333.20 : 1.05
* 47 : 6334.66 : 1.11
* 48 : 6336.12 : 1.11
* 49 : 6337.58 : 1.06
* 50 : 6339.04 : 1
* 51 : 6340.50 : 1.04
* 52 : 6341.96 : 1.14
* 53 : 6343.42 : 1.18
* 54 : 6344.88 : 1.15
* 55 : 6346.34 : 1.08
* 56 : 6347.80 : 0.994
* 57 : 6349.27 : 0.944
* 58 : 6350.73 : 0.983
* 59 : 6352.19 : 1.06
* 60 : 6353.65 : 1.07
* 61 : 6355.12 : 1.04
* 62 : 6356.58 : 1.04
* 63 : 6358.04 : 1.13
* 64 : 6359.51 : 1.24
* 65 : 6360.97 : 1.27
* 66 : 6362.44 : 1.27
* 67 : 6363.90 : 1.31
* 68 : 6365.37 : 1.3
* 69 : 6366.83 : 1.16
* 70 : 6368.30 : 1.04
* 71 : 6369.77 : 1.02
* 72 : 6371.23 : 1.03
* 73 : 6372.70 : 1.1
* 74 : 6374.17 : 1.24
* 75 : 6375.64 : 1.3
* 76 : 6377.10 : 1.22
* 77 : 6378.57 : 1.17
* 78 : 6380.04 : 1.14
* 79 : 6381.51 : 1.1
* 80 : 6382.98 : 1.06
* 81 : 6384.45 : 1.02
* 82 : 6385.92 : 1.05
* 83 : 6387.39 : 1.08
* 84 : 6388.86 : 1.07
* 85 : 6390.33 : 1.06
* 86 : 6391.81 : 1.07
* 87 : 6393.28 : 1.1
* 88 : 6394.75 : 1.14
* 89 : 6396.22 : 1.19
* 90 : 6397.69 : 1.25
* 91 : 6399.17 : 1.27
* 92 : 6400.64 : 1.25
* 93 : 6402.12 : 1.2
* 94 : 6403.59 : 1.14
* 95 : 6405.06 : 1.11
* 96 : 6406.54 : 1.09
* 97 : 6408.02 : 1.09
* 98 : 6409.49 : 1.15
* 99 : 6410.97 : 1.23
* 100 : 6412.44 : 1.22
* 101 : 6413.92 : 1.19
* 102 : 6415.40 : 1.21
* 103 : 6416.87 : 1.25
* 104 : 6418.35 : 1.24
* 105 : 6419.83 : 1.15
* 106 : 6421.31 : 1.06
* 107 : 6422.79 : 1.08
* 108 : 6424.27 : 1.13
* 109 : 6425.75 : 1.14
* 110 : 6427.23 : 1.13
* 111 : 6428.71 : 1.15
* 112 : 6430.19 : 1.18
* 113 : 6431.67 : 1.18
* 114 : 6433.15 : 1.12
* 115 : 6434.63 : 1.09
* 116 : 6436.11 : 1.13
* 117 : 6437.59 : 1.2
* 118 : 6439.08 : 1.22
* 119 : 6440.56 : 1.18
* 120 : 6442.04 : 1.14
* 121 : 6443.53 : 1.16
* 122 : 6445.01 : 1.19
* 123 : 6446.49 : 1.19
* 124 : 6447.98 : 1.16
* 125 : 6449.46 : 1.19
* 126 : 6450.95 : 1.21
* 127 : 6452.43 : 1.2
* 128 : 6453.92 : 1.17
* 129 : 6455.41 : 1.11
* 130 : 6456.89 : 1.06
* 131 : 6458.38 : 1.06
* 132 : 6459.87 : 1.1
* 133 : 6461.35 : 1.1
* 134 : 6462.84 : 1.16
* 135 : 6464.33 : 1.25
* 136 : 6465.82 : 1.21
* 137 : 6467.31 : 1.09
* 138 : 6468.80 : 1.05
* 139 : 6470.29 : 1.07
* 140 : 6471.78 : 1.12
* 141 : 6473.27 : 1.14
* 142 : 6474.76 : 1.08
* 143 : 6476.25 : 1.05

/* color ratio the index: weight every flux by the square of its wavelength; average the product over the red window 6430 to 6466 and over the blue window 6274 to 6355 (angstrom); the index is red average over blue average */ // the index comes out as 1.13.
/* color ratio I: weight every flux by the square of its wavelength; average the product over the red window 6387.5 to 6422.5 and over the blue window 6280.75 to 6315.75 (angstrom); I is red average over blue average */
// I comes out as 1.12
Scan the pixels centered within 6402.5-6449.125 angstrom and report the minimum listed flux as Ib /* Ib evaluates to 1.06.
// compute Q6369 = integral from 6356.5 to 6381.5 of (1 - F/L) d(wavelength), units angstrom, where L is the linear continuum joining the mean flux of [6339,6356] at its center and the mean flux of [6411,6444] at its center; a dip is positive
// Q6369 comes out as -2.1 angstrom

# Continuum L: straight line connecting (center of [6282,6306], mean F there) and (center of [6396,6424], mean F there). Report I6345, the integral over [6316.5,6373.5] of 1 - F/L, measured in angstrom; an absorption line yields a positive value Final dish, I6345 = 2.00 angstrom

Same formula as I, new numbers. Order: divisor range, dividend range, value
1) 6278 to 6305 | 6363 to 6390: 1.07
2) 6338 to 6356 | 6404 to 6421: 1.13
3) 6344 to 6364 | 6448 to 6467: 1.07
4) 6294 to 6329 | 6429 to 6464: 1.13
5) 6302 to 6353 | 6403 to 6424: 1.14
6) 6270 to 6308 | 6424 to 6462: 1.12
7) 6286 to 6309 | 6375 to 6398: 1.07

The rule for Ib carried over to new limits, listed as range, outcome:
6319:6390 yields 0.898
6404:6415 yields 1.09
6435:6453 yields 1.13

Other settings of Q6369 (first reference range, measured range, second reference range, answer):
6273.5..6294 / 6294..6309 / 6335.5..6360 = 0.4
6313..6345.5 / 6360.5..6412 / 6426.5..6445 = -1.4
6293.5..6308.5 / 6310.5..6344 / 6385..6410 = 0.6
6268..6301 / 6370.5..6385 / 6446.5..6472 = -0.3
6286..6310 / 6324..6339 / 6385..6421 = 1.1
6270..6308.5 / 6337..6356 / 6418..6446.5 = 0.8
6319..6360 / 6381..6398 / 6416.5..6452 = 0.3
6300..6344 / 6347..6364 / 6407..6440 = -0.3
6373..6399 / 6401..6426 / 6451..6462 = -0.7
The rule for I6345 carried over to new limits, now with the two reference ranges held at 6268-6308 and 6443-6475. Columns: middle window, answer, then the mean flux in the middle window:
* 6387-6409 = -0.50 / 1.14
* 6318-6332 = 0.65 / 1.04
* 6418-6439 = -0.25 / 1.14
